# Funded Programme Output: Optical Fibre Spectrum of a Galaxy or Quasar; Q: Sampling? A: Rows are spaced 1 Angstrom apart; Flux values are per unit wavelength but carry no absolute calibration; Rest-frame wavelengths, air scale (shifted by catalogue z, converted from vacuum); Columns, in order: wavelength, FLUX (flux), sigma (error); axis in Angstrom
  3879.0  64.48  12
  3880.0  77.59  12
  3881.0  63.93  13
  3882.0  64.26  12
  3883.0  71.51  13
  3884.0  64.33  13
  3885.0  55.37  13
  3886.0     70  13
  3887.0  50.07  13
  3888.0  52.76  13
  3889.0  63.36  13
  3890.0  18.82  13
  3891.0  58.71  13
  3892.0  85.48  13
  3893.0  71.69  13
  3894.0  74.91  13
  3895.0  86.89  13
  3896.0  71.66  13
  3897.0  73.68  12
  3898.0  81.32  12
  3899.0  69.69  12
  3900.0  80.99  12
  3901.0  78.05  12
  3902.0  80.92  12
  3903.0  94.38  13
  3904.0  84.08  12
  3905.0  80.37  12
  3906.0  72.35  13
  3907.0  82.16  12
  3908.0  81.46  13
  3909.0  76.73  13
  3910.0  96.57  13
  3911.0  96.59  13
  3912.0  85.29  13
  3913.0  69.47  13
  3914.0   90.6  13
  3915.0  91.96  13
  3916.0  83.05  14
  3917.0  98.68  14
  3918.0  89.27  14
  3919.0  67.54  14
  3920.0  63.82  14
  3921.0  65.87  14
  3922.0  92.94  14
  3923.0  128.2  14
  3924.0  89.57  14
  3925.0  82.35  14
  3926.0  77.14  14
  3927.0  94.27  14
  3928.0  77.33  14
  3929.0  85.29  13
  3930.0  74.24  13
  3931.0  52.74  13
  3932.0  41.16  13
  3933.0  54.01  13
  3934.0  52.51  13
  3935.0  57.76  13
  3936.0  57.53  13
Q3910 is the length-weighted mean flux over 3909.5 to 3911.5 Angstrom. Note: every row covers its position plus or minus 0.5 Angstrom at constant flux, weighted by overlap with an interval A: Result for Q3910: 96.6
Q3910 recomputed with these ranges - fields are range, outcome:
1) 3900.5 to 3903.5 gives 84.5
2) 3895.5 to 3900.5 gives 75.5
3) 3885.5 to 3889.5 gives 59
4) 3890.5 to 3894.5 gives 72.7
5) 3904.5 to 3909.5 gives 78.6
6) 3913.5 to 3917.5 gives 91.1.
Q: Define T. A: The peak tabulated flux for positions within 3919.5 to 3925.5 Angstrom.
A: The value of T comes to 128.2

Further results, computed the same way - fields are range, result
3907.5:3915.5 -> 96.59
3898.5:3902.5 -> 80.99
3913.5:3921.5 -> 98.68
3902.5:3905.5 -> 94.38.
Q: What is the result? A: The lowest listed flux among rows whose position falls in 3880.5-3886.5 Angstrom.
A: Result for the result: 55.37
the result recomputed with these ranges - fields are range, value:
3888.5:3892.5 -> 18.82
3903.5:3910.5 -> 72.35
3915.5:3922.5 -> 63.82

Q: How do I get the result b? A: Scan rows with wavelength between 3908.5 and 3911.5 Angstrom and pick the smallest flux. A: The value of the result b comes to 76.73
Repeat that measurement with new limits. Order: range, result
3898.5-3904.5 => 69.69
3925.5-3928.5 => 77.14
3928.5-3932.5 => 41.16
